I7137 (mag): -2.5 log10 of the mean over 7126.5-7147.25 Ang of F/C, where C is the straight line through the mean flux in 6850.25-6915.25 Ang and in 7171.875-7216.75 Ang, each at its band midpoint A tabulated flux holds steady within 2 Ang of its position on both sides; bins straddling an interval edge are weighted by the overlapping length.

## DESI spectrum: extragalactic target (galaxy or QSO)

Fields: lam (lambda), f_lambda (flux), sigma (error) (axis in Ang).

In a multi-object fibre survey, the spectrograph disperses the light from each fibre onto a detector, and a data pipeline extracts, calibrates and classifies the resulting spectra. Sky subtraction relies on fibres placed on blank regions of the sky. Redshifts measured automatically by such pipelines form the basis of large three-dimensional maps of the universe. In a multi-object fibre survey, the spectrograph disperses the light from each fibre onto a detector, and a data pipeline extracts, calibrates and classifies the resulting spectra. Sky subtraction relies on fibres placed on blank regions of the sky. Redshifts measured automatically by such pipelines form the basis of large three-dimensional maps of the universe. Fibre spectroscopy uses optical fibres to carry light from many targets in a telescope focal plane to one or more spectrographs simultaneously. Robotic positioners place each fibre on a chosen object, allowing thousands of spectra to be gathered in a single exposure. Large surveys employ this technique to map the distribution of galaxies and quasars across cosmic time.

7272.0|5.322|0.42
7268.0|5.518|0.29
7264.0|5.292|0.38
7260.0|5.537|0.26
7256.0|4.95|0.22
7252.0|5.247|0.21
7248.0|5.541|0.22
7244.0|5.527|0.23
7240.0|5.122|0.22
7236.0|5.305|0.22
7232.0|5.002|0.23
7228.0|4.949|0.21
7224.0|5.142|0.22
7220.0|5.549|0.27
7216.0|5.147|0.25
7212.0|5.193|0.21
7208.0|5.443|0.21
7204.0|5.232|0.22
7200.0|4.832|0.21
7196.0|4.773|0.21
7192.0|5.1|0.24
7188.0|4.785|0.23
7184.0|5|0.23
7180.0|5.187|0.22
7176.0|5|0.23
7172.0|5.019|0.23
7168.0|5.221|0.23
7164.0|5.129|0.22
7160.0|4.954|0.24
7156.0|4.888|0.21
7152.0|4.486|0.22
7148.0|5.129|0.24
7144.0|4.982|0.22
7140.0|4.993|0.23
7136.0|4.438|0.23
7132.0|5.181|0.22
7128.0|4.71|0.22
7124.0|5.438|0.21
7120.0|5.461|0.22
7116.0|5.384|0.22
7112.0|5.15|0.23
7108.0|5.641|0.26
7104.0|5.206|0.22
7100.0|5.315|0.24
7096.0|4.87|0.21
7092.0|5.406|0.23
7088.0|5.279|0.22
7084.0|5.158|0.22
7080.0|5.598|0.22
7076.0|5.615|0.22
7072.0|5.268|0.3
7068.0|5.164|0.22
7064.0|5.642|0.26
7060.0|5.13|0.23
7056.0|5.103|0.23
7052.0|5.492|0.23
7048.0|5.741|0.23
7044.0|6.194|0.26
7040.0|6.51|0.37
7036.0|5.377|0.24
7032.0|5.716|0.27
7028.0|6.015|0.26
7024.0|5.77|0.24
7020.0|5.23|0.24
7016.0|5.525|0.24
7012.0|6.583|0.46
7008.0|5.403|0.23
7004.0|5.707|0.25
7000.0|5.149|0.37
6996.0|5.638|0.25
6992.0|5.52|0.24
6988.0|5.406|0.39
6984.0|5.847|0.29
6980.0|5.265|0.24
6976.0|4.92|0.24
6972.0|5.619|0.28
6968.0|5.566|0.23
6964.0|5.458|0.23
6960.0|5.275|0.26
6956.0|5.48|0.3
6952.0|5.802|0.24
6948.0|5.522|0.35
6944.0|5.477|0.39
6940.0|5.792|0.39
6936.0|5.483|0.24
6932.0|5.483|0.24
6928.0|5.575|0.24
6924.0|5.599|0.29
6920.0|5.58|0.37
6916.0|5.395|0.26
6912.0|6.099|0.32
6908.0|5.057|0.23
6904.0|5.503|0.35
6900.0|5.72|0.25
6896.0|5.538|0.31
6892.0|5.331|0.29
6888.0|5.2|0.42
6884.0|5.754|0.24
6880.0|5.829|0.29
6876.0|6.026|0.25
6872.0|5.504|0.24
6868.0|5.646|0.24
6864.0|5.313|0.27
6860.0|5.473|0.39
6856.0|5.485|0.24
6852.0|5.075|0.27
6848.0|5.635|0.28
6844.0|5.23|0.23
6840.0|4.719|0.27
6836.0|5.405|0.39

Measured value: 0.057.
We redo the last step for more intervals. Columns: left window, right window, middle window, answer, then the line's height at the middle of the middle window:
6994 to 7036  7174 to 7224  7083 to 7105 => 0.044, 5.42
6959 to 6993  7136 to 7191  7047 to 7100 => -0.030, 5.19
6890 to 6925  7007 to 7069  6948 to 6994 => 0.026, 5.6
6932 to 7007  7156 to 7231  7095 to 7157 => 0.026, 5.21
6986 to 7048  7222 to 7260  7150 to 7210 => 0.073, 5.35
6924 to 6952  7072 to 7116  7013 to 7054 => -0.069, 5.42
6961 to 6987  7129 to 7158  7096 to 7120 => -0.069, 4.99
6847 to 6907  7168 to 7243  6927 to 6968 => -0.020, 5.44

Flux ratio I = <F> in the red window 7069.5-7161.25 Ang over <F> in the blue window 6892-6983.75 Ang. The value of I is 0.94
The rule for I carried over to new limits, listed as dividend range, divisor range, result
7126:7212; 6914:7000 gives 0.91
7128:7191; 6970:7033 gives 0.89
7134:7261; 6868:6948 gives 0.91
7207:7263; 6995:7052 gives 0.91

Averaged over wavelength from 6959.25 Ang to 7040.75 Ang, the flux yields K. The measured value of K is 5.59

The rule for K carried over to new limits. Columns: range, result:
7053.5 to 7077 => 5.31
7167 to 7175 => 5.09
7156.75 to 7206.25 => 5.02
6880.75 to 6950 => 5.54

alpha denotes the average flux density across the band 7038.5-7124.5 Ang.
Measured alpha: 5.44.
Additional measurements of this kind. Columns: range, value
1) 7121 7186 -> 4.99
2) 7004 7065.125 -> 5.7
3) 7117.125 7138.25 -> 5.06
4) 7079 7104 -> 5.25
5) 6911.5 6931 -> 5.61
